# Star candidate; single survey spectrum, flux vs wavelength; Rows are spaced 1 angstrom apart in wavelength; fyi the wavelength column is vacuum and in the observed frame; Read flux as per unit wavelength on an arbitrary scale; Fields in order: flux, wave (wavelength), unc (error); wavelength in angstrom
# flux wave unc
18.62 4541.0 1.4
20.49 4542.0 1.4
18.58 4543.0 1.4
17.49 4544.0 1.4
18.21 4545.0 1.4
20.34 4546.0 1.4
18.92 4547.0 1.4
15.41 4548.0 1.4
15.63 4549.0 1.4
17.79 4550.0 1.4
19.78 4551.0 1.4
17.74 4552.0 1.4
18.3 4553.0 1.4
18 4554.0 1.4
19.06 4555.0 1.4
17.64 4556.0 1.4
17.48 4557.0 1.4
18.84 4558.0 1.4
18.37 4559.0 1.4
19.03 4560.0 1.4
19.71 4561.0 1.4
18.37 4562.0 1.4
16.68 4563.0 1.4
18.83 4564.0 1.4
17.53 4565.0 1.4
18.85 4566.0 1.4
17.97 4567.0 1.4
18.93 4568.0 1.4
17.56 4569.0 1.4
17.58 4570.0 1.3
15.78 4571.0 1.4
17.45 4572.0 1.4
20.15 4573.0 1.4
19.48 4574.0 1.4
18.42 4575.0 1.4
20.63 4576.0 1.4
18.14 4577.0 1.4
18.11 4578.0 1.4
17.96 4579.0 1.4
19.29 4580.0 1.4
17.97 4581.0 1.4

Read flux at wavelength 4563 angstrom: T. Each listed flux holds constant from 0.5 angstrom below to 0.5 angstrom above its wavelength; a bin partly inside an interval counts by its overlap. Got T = 16.68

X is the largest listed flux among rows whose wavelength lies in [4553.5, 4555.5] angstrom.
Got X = 19.06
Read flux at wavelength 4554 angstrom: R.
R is 18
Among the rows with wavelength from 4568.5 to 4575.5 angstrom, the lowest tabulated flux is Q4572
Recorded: 15.78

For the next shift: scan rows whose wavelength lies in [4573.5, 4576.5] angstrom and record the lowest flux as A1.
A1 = 18.42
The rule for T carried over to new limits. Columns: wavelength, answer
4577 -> 18.14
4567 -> 17.97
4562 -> 18.37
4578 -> 18.11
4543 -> 18.58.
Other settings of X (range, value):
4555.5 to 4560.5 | 19.03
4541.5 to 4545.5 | 20.49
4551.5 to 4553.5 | 18.3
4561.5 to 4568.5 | 18.93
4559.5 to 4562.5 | 19.71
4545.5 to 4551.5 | 20.34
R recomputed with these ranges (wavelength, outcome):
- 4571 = 15.78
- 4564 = 18.83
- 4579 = 17.96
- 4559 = 18.37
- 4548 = 15.41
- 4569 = 17.56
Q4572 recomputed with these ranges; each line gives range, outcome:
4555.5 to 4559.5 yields 17.48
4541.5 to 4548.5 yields 15.41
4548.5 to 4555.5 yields 15.63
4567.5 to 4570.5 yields 17.56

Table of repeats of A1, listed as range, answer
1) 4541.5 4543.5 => 18.58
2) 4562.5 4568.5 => 16.68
